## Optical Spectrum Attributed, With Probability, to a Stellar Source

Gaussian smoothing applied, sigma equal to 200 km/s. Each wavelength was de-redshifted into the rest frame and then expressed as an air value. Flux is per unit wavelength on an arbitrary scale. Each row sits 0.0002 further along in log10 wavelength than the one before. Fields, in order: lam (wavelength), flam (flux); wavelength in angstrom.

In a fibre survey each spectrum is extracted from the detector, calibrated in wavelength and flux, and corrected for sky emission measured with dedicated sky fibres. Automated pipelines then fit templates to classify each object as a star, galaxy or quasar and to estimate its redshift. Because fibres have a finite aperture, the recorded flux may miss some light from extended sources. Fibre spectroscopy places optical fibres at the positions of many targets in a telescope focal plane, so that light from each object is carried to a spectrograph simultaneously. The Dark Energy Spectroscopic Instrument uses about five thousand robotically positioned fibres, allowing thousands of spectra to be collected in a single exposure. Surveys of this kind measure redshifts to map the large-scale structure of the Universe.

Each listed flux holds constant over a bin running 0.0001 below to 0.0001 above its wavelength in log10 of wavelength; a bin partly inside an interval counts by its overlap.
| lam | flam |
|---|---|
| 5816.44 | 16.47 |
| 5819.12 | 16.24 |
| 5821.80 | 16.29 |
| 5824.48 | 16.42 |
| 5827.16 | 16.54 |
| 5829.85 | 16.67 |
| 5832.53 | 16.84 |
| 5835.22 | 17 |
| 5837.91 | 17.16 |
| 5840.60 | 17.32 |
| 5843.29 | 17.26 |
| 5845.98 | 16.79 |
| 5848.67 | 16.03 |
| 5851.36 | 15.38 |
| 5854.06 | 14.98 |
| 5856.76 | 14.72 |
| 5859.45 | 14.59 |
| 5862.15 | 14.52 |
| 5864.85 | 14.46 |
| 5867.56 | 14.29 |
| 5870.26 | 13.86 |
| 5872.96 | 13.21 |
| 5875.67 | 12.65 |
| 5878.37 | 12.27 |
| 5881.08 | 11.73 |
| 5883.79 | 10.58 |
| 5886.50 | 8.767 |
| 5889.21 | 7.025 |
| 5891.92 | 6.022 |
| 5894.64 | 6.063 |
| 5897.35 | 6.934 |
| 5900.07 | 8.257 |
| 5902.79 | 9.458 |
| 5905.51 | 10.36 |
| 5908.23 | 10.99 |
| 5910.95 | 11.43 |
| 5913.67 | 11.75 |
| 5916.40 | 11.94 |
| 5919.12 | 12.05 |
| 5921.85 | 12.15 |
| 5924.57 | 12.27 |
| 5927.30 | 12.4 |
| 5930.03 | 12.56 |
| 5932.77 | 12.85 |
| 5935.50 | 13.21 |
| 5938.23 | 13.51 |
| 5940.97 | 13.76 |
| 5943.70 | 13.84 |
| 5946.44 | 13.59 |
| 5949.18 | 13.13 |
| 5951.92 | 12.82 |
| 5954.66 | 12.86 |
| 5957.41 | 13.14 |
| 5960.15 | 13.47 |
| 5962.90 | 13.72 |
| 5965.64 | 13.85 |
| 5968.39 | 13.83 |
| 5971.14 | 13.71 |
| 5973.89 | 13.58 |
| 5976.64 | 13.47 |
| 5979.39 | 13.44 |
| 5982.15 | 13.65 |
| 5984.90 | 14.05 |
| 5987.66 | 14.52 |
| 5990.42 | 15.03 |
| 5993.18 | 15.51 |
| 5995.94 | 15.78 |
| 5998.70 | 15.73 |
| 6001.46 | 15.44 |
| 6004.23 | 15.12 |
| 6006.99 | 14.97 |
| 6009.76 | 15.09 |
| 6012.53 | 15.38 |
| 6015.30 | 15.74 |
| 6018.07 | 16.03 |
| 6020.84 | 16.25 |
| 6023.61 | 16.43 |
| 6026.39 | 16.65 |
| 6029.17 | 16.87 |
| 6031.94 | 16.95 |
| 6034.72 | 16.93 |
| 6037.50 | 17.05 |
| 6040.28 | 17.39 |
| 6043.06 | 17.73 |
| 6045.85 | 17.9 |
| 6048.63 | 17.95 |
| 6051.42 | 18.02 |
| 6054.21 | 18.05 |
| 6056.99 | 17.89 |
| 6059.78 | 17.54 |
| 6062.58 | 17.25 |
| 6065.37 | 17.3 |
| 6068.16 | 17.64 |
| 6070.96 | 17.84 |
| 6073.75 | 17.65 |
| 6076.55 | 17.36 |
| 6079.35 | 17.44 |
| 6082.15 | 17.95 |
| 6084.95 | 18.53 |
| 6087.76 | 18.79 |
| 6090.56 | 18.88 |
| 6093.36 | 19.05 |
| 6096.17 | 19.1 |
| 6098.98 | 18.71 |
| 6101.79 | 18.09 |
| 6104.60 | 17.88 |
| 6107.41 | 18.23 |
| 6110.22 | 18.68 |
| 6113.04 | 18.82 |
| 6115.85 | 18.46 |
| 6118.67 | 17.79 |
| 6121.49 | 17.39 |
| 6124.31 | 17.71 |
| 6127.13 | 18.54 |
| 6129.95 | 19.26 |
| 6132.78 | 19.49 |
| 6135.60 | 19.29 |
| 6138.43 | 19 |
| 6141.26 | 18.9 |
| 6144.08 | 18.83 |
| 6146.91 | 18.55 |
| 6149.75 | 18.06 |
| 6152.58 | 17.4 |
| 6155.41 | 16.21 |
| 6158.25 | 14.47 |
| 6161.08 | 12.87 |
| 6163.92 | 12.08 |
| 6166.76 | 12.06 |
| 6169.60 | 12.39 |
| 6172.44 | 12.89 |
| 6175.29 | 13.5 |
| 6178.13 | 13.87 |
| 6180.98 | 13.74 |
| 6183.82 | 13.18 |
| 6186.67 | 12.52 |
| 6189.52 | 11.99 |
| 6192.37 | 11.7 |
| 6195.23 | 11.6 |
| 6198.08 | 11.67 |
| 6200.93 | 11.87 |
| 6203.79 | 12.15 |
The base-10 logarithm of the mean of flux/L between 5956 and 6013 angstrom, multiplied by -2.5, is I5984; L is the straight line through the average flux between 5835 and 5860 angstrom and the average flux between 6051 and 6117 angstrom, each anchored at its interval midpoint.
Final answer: 0.20 mag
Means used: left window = 16.1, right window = 18.1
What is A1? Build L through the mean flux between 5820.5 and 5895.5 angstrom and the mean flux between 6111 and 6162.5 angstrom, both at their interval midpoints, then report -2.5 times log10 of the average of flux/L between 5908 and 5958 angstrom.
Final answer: 0.183 mag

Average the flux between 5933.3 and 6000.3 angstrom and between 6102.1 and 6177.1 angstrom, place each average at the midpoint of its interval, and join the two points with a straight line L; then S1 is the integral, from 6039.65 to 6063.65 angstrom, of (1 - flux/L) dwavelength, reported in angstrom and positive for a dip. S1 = -3.8 angstrom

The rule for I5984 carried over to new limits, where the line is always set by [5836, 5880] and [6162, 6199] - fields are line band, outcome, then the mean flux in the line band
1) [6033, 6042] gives -0.25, 17.1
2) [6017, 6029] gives -0.19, 16.4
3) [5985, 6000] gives -0.09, 15.2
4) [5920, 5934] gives 0.16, 12.4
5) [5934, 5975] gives 0.06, 13.5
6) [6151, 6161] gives -0.22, 15.7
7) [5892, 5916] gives 0.49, 9.33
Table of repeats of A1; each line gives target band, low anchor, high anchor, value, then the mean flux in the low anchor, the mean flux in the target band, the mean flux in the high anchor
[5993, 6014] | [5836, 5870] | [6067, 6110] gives 0.127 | 15.6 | 15.4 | 18.2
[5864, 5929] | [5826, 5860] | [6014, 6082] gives 0.458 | 16.3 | 10.9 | 17.3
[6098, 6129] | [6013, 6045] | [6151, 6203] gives -0.236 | 16.7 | 18.2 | 13.1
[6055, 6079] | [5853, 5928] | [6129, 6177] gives -0.202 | 11.4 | 17.6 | 16.1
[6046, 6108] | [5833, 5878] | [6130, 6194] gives -0.186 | 15.2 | 18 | 15.2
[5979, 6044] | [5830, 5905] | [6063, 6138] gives 0.034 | 12.9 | 15.8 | 18.3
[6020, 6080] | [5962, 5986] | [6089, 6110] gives -0.047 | 13.7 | 17.4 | 18.6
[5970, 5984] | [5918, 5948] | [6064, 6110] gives 0.065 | 12.9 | 13.6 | 18.2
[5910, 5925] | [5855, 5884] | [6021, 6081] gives 0.213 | 13.5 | 11.9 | 17.4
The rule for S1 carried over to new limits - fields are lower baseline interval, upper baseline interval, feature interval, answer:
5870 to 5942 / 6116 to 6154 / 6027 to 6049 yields -2.86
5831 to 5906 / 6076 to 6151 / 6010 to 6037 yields 0.14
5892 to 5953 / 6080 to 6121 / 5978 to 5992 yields -0.22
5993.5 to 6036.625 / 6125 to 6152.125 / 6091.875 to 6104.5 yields -0.55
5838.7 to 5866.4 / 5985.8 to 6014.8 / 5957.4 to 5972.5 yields 1.65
